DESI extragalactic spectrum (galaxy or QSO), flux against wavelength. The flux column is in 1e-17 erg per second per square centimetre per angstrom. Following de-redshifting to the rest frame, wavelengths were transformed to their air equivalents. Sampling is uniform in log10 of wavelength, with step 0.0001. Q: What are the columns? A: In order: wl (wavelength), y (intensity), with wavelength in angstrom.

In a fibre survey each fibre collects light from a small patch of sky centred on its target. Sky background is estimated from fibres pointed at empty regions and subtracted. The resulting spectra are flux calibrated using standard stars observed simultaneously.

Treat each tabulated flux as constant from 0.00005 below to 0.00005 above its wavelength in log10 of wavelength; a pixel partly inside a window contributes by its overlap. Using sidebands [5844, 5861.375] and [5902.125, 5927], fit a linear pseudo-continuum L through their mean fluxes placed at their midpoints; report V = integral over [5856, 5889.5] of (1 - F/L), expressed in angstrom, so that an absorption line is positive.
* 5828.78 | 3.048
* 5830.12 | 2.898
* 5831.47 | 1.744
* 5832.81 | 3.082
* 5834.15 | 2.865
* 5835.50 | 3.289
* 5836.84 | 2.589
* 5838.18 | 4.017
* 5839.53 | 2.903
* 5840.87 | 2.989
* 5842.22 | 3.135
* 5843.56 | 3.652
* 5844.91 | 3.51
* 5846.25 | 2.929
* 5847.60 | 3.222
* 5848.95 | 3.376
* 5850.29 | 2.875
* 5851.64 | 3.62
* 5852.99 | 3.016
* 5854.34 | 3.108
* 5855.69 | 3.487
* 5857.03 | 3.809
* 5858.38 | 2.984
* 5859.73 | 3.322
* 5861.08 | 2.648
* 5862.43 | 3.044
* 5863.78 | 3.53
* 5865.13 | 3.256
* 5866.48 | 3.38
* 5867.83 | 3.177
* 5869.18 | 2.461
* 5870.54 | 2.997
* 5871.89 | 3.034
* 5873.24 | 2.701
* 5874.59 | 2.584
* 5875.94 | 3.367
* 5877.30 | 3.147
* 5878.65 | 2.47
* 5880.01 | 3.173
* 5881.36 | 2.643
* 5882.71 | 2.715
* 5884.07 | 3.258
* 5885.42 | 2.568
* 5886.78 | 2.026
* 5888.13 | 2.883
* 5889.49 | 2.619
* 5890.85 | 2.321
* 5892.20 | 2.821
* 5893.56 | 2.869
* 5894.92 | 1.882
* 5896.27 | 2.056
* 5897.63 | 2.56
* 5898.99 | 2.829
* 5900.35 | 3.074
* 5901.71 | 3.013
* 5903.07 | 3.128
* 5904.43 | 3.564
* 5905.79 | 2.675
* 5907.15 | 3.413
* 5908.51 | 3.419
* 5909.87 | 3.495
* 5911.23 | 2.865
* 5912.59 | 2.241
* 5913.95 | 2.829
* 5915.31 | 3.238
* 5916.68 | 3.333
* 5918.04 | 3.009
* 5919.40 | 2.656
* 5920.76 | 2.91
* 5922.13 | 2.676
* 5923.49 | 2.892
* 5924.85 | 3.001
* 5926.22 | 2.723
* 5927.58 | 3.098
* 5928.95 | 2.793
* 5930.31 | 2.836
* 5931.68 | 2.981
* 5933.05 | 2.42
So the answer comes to 2.1 angstrom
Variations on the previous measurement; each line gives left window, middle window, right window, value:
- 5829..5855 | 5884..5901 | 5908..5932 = 2.40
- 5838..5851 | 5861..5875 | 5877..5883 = -0.21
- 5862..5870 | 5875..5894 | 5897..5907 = 1.83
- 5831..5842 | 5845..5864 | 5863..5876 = -1.33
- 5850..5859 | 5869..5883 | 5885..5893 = -0.20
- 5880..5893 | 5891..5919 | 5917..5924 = -1.25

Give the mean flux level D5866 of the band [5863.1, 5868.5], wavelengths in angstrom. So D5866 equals 3.34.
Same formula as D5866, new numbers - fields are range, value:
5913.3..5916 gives 3.03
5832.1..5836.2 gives 3.06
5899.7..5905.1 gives 3.19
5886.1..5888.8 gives 2.46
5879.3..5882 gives 2.9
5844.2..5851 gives 3.19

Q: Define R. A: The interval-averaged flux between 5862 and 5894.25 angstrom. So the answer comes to 2.87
